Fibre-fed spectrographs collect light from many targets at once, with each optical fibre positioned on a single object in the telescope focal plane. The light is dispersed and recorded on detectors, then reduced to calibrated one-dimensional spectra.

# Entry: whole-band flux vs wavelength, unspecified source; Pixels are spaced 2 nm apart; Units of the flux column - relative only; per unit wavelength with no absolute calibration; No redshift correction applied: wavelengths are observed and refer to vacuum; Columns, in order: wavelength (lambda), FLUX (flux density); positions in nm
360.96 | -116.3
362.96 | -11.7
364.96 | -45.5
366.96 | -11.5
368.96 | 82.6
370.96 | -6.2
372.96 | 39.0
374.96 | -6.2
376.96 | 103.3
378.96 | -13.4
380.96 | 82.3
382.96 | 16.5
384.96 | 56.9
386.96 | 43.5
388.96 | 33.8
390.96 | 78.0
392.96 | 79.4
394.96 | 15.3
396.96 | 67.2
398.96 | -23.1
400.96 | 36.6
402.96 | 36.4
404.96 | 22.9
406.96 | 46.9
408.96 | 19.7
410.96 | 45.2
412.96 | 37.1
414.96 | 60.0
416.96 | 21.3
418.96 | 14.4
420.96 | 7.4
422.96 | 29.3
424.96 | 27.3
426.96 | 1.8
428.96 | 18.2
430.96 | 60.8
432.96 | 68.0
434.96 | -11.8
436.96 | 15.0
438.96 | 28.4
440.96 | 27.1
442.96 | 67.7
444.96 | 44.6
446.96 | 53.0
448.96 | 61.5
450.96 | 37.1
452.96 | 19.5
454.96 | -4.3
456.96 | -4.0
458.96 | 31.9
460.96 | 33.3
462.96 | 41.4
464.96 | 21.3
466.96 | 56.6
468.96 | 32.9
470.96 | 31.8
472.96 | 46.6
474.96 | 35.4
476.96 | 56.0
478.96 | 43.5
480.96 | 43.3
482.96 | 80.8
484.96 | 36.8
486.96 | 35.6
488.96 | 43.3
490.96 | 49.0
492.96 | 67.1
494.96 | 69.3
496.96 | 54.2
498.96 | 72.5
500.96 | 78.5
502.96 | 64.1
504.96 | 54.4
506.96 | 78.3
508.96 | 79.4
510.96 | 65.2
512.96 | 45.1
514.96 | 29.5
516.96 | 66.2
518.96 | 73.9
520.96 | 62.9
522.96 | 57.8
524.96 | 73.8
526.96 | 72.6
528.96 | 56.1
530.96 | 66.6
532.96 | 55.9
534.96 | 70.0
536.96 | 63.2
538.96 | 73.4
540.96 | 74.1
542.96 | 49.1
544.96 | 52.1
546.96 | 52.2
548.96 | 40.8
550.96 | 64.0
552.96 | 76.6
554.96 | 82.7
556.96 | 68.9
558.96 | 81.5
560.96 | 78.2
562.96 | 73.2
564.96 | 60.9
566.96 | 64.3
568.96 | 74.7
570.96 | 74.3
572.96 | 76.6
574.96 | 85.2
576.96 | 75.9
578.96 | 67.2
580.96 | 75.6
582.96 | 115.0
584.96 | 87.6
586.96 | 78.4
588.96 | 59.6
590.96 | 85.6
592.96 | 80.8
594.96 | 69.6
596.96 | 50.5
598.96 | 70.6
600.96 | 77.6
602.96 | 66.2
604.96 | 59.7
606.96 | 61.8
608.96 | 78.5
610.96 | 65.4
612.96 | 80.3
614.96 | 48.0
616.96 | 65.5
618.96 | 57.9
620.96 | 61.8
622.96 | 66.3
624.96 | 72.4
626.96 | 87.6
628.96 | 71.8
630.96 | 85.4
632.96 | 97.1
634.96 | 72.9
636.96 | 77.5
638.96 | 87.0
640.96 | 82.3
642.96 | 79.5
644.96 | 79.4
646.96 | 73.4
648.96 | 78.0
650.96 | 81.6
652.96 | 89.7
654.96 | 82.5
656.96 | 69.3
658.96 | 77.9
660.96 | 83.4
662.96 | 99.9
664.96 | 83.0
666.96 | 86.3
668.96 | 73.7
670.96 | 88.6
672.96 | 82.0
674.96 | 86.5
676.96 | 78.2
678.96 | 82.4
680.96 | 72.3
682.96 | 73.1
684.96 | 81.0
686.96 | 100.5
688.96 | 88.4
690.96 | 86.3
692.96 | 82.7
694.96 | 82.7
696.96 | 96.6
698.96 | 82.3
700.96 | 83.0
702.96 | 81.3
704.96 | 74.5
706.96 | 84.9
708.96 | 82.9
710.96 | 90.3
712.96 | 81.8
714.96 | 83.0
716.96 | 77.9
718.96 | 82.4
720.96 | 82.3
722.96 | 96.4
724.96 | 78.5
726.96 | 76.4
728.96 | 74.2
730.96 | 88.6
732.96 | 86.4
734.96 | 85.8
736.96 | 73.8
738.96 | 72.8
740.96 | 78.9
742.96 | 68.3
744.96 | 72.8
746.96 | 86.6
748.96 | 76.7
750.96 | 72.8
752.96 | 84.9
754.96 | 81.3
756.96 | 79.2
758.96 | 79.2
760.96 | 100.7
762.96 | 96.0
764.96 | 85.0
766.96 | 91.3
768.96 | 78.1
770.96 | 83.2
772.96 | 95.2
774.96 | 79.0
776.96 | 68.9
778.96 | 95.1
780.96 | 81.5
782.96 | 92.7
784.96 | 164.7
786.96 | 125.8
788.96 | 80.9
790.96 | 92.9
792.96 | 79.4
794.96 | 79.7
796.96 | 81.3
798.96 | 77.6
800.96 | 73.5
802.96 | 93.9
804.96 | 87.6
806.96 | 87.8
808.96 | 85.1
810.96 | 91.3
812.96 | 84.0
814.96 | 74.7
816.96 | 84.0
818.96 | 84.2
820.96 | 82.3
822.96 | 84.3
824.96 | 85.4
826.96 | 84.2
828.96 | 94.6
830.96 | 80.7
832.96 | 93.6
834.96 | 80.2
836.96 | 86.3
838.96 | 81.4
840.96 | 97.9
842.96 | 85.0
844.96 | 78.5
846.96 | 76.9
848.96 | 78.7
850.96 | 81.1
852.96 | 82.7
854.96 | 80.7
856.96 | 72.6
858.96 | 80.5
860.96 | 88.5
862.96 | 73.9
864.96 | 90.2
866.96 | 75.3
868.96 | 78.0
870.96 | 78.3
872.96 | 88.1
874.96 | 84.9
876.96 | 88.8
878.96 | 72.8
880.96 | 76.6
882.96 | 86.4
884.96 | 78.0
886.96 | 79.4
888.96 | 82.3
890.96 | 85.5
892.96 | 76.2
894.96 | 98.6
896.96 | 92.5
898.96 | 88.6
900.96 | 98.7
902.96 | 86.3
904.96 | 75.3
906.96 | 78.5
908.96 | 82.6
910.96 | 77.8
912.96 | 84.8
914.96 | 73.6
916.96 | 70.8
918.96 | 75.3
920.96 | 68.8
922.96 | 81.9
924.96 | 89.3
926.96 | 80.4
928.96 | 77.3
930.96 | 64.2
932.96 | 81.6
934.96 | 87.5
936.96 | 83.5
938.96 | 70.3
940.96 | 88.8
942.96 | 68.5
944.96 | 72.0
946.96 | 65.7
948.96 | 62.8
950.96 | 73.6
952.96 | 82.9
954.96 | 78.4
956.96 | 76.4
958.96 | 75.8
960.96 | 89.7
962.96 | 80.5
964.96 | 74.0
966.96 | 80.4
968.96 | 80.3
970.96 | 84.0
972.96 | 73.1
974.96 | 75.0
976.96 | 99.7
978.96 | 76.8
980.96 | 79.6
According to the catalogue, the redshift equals 0.19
